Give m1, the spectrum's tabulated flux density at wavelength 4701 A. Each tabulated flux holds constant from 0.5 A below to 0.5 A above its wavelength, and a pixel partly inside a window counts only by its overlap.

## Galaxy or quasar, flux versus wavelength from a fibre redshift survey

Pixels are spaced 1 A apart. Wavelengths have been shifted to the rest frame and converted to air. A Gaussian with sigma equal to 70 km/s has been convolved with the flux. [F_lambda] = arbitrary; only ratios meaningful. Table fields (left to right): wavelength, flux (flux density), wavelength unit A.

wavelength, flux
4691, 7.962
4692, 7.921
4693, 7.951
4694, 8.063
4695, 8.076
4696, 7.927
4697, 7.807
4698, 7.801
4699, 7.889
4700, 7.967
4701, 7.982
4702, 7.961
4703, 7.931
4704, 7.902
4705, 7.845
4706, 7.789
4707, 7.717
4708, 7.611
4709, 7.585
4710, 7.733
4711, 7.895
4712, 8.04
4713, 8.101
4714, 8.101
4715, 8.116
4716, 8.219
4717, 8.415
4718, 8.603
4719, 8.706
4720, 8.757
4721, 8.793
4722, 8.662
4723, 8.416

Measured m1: 7.982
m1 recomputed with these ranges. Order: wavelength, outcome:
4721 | 8.793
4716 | 8.219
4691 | 7.962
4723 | 8.416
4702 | 7.961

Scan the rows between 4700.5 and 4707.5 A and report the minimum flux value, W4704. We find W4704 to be 7.717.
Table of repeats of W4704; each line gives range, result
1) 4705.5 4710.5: 7.585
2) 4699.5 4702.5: 7.961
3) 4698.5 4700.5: 7.889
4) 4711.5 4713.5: 8.04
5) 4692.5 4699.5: 7.801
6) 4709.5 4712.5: 7.733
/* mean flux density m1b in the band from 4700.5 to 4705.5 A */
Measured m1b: 7.92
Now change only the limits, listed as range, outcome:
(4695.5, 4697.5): 7.87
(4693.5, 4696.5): 8.02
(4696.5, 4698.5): 7.8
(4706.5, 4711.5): 7.71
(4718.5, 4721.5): 8.75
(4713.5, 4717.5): 8.21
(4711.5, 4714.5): 8.08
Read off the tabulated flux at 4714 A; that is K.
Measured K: 8.101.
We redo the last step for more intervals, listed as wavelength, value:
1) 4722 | 8.662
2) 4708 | 7.611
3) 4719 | 8.706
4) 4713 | 8.101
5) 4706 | 7.789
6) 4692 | 7.921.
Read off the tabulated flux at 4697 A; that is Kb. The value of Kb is 7.807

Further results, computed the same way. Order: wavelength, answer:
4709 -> 7.585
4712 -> 8.04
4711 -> 7.895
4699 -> 7.889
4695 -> 8.076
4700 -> 7.967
